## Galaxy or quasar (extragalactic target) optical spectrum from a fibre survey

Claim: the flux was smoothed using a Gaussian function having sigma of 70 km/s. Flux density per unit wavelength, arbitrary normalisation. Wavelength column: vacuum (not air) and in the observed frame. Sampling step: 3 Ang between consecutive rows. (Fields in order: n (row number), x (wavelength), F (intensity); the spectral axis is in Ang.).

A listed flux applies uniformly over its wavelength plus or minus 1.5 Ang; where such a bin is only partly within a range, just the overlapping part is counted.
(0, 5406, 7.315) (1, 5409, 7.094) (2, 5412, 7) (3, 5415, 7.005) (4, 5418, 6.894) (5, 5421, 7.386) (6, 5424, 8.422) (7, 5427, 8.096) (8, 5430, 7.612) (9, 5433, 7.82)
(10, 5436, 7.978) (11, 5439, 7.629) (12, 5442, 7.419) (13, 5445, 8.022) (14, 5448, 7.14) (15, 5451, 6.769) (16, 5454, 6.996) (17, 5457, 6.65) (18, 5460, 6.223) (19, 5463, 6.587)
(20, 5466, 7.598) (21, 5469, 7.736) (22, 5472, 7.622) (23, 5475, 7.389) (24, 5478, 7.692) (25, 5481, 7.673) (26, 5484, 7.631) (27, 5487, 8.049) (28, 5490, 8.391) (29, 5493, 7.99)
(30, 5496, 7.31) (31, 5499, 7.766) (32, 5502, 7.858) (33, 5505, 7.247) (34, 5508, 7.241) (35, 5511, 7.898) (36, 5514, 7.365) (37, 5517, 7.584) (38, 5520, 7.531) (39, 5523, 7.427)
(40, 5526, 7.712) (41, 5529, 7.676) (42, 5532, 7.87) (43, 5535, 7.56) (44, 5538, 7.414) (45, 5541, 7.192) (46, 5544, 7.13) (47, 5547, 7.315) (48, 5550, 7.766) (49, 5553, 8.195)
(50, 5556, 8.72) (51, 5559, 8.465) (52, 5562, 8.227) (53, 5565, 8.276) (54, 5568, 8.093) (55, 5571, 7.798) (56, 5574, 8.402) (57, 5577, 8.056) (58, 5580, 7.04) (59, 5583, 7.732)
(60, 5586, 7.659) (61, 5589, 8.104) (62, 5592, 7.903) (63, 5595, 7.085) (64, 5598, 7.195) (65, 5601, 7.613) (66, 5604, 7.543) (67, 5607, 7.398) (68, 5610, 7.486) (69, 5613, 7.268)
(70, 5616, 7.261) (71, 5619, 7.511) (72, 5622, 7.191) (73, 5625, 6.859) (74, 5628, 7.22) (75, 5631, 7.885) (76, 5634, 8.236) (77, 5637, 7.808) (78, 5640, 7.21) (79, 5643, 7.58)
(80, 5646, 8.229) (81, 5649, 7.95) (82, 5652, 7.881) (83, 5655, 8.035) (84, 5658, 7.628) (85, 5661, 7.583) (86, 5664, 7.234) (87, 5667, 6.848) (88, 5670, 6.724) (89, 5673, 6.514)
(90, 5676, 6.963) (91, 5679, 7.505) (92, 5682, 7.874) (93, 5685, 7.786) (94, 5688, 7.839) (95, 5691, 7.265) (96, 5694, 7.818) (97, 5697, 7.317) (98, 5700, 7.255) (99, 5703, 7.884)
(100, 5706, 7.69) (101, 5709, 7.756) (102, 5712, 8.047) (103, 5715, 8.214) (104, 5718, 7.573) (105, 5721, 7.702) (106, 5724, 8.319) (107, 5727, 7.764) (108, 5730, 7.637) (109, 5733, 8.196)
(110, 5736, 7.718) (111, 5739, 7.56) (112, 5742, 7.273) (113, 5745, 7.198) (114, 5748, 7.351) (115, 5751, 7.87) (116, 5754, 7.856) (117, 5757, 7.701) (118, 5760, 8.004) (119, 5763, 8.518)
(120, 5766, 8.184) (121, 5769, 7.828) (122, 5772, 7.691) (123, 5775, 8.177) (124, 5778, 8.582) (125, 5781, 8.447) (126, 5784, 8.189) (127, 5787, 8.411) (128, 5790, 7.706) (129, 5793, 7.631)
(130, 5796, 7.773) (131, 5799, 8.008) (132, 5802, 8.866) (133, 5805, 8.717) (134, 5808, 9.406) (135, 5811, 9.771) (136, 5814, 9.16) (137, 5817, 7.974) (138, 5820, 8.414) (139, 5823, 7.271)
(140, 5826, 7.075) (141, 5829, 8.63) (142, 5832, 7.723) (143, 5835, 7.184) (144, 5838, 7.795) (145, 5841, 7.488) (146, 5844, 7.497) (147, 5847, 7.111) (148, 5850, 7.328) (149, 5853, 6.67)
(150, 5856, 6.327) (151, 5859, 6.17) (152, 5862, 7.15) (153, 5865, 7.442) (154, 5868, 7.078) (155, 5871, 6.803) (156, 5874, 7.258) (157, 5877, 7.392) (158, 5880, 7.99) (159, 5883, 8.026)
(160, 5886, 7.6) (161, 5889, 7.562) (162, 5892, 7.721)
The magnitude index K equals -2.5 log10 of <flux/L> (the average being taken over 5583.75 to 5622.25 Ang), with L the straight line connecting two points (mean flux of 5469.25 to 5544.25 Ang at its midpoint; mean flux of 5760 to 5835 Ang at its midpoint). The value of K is 0.047 mag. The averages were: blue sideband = 7.62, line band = 7.49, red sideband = 8.23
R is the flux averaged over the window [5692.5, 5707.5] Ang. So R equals 7.59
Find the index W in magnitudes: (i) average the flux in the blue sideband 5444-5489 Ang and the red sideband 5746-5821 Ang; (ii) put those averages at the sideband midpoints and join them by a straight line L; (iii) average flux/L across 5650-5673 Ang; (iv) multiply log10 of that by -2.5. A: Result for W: 0.073 mag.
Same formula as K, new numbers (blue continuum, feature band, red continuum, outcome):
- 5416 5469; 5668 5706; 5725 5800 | 0.053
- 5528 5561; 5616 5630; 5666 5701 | 0.042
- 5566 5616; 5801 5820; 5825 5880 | -0.218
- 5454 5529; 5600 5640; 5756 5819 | 0.055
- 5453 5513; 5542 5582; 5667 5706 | -0.071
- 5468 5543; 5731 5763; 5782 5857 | 0.022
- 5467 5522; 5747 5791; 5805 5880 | -0.058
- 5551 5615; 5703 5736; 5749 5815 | 0.034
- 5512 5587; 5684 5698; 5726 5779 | 0.029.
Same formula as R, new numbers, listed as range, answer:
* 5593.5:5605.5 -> 7.36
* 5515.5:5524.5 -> 7.51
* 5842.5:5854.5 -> 7.15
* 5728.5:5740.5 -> 7.78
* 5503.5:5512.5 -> 7.46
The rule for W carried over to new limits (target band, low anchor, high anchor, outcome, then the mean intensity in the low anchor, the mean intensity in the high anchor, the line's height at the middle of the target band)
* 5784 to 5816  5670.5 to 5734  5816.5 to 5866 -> -0.15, 7.64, 7.35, 7.44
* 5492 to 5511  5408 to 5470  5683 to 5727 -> -0.02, 7.34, 7.75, 7.43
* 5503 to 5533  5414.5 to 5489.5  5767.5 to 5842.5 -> 0.01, 7.46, 8.16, 7.59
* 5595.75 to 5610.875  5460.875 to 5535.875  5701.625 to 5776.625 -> 0.04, 7.6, 7.83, 7.7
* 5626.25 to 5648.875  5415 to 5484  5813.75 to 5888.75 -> -0.04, 7.42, 7.44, 7.43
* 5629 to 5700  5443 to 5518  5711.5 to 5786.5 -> 0.03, 7.46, 7.91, 7.77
